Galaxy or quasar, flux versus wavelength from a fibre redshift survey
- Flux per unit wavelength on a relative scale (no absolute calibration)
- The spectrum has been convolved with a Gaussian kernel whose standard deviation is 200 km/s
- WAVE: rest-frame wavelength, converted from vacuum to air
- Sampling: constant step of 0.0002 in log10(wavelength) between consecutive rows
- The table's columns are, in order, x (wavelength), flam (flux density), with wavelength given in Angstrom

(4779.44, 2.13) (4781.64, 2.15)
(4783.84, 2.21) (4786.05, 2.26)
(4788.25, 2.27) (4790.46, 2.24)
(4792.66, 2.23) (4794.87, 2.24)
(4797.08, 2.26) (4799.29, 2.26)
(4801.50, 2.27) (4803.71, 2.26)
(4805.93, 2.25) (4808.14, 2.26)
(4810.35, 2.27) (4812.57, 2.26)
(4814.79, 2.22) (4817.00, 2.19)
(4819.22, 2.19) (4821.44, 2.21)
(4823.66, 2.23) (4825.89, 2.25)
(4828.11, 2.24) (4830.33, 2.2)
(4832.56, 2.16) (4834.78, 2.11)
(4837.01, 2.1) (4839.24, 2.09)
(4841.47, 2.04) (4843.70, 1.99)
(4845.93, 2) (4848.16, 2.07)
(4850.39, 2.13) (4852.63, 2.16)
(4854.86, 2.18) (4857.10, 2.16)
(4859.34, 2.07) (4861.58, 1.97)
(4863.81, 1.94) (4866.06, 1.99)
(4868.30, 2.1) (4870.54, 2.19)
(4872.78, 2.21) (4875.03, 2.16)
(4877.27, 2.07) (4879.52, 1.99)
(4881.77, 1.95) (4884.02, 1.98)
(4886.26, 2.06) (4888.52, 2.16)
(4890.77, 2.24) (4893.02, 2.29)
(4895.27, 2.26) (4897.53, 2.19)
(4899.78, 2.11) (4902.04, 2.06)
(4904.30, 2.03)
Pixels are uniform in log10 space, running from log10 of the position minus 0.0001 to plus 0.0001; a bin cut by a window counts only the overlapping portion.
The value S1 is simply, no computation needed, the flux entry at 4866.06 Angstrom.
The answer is 1.99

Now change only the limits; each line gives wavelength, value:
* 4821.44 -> 2.21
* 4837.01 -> 2.1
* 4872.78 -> 2.21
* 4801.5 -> 2.27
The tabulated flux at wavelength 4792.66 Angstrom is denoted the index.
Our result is 2.23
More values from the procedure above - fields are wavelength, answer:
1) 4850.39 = 2.13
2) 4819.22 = 2.19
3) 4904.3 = 2.03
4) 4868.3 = 2.1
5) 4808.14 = 2.26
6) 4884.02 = 1.98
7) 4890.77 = 2.24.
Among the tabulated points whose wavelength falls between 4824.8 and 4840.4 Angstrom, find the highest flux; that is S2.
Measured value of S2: 2.25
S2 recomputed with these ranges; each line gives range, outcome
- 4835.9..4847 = 2.1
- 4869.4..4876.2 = 2.21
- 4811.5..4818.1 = 2.26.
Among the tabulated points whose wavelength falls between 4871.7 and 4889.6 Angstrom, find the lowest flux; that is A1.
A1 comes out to 1.95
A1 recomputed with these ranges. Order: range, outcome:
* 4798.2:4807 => 2.25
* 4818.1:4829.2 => 2.19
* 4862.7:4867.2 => 1.94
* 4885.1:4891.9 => 2.06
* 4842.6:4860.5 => 1.99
